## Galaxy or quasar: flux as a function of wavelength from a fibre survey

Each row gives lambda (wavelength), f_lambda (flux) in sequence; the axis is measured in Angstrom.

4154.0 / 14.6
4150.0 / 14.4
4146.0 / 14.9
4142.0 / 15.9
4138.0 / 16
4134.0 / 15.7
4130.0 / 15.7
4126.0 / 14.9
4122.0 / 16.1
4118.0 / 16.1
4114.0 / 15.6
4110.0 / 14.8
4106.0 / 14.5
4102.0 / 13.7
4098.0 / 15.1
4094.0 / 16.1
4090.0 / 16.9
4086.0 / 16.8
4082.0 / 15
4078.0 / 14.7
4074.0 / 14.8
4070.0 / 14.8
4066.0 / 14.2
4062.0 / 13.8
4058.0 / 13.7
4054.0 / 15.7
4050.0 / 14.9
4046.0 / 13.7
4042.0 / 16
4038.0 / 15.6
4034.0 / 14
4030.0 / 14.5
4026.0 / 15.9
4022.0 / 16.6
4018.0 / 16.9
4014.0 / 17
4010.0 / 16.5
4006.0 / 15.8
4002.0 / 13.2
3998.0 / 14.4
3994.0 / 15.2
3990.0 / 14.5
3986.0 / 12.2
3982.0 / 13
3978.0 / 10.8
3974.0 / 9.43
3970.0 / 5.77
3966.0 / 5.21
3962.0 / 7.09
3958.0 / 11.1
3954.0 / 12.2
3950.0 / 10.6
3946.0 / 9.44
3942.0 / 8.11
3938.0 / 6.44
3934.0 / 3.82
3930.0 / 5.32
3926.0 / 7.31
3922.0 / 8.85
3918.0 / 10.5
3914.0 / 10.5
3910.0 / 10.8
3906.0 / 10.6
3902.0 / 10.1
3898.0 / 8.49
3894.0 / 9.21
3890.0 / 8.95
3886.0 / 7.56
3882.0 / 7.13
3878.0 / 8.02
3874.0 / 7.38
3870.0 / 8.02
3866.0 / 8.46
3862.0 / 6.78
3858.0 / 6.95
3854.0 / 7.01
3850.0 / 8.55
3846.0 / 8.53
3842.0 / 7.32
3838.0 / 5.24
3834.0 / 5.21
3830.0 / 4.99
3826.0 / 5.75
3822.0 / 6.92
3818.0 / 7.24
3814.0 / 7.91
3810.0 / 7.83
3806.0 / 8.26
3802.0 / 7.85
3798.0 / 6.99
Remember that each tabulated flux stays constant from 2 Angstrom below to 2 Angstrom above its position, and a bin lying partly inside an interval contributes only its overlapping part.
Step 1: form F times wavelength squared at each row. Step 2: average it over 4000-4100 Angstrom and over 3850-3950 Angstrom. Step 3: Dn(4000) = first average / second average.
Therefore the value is 2.01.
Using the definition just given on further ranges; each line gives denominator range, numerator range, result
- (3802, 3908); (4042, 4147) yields 2.24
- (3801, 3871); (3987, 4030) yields 2.37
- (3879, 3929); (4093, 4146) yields 1.89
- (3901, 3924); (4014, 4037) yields 1.62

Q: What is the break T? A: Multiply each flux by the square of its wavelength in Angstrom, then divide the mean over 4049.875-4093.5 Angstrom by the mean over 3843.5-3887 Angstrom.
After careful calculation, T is 2.2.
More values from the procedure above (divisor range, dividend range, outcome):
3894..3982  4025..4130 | 1.84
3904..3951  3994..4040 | 1.91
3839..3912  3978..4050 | 1.93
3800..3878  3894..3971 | 1.25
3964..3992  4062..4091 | 1.57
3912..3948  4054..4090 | 2.05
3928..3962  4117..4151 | 2.05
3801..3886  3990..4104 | 2.33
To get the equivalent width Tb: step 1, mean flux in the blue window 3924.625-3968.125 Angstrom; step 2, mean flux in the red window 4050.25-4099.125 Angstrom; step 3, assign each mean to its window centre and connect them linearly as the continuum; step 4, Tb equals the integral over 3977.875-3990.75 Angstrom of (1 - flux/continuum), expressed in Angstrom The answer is -3.4 Angstrom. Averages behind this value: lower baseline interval 7.88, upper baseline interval 15.1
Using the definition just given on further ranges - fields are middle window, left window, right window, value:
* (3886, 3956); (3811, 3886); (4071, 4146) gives 3.8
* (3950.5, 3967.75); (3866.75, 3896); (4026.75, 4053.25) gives 3.4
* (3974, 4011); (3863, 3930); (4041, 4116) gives -4.9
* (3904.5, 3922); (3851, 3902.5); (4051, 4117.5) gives -2.3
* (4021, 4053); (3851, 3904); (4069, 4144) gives -4.7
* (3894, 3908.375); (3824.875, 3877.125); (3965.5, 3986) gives -3.1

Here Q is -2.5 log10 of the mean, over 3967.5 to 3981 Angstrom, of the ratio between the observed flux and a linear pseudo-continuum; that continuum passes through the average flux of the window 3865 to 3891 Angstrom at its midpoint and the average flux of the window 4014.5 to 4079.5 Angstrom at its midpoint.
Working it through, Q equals 0.33 mag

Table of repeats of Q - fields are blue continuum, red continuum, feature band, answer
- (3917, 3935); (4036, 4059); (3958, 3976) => 0.310 mag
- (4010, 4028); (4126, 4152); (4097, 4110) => 0.094 mag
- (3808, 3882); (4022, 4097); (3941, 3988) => 0.201 mag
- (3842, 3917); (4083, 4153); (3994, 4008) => -0.207 mag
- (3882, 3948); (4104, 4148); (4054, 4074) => -0.074 mag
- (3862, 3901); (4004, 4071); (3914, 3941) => 0.350 mag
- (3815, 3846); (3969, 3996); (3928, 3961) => 0.250 mag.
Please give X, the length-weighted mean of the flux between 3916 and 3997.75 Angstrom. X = 9.45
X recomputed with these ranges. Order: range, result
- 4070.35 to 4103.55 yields 15.4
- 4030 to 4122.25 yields 15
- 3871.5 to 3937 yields 8.38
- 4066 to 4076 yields 14.7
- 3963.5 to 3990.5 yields 9.83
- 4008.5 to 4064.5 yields 15.3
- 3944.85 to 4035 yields 12.7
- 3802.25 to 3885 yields 7.19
